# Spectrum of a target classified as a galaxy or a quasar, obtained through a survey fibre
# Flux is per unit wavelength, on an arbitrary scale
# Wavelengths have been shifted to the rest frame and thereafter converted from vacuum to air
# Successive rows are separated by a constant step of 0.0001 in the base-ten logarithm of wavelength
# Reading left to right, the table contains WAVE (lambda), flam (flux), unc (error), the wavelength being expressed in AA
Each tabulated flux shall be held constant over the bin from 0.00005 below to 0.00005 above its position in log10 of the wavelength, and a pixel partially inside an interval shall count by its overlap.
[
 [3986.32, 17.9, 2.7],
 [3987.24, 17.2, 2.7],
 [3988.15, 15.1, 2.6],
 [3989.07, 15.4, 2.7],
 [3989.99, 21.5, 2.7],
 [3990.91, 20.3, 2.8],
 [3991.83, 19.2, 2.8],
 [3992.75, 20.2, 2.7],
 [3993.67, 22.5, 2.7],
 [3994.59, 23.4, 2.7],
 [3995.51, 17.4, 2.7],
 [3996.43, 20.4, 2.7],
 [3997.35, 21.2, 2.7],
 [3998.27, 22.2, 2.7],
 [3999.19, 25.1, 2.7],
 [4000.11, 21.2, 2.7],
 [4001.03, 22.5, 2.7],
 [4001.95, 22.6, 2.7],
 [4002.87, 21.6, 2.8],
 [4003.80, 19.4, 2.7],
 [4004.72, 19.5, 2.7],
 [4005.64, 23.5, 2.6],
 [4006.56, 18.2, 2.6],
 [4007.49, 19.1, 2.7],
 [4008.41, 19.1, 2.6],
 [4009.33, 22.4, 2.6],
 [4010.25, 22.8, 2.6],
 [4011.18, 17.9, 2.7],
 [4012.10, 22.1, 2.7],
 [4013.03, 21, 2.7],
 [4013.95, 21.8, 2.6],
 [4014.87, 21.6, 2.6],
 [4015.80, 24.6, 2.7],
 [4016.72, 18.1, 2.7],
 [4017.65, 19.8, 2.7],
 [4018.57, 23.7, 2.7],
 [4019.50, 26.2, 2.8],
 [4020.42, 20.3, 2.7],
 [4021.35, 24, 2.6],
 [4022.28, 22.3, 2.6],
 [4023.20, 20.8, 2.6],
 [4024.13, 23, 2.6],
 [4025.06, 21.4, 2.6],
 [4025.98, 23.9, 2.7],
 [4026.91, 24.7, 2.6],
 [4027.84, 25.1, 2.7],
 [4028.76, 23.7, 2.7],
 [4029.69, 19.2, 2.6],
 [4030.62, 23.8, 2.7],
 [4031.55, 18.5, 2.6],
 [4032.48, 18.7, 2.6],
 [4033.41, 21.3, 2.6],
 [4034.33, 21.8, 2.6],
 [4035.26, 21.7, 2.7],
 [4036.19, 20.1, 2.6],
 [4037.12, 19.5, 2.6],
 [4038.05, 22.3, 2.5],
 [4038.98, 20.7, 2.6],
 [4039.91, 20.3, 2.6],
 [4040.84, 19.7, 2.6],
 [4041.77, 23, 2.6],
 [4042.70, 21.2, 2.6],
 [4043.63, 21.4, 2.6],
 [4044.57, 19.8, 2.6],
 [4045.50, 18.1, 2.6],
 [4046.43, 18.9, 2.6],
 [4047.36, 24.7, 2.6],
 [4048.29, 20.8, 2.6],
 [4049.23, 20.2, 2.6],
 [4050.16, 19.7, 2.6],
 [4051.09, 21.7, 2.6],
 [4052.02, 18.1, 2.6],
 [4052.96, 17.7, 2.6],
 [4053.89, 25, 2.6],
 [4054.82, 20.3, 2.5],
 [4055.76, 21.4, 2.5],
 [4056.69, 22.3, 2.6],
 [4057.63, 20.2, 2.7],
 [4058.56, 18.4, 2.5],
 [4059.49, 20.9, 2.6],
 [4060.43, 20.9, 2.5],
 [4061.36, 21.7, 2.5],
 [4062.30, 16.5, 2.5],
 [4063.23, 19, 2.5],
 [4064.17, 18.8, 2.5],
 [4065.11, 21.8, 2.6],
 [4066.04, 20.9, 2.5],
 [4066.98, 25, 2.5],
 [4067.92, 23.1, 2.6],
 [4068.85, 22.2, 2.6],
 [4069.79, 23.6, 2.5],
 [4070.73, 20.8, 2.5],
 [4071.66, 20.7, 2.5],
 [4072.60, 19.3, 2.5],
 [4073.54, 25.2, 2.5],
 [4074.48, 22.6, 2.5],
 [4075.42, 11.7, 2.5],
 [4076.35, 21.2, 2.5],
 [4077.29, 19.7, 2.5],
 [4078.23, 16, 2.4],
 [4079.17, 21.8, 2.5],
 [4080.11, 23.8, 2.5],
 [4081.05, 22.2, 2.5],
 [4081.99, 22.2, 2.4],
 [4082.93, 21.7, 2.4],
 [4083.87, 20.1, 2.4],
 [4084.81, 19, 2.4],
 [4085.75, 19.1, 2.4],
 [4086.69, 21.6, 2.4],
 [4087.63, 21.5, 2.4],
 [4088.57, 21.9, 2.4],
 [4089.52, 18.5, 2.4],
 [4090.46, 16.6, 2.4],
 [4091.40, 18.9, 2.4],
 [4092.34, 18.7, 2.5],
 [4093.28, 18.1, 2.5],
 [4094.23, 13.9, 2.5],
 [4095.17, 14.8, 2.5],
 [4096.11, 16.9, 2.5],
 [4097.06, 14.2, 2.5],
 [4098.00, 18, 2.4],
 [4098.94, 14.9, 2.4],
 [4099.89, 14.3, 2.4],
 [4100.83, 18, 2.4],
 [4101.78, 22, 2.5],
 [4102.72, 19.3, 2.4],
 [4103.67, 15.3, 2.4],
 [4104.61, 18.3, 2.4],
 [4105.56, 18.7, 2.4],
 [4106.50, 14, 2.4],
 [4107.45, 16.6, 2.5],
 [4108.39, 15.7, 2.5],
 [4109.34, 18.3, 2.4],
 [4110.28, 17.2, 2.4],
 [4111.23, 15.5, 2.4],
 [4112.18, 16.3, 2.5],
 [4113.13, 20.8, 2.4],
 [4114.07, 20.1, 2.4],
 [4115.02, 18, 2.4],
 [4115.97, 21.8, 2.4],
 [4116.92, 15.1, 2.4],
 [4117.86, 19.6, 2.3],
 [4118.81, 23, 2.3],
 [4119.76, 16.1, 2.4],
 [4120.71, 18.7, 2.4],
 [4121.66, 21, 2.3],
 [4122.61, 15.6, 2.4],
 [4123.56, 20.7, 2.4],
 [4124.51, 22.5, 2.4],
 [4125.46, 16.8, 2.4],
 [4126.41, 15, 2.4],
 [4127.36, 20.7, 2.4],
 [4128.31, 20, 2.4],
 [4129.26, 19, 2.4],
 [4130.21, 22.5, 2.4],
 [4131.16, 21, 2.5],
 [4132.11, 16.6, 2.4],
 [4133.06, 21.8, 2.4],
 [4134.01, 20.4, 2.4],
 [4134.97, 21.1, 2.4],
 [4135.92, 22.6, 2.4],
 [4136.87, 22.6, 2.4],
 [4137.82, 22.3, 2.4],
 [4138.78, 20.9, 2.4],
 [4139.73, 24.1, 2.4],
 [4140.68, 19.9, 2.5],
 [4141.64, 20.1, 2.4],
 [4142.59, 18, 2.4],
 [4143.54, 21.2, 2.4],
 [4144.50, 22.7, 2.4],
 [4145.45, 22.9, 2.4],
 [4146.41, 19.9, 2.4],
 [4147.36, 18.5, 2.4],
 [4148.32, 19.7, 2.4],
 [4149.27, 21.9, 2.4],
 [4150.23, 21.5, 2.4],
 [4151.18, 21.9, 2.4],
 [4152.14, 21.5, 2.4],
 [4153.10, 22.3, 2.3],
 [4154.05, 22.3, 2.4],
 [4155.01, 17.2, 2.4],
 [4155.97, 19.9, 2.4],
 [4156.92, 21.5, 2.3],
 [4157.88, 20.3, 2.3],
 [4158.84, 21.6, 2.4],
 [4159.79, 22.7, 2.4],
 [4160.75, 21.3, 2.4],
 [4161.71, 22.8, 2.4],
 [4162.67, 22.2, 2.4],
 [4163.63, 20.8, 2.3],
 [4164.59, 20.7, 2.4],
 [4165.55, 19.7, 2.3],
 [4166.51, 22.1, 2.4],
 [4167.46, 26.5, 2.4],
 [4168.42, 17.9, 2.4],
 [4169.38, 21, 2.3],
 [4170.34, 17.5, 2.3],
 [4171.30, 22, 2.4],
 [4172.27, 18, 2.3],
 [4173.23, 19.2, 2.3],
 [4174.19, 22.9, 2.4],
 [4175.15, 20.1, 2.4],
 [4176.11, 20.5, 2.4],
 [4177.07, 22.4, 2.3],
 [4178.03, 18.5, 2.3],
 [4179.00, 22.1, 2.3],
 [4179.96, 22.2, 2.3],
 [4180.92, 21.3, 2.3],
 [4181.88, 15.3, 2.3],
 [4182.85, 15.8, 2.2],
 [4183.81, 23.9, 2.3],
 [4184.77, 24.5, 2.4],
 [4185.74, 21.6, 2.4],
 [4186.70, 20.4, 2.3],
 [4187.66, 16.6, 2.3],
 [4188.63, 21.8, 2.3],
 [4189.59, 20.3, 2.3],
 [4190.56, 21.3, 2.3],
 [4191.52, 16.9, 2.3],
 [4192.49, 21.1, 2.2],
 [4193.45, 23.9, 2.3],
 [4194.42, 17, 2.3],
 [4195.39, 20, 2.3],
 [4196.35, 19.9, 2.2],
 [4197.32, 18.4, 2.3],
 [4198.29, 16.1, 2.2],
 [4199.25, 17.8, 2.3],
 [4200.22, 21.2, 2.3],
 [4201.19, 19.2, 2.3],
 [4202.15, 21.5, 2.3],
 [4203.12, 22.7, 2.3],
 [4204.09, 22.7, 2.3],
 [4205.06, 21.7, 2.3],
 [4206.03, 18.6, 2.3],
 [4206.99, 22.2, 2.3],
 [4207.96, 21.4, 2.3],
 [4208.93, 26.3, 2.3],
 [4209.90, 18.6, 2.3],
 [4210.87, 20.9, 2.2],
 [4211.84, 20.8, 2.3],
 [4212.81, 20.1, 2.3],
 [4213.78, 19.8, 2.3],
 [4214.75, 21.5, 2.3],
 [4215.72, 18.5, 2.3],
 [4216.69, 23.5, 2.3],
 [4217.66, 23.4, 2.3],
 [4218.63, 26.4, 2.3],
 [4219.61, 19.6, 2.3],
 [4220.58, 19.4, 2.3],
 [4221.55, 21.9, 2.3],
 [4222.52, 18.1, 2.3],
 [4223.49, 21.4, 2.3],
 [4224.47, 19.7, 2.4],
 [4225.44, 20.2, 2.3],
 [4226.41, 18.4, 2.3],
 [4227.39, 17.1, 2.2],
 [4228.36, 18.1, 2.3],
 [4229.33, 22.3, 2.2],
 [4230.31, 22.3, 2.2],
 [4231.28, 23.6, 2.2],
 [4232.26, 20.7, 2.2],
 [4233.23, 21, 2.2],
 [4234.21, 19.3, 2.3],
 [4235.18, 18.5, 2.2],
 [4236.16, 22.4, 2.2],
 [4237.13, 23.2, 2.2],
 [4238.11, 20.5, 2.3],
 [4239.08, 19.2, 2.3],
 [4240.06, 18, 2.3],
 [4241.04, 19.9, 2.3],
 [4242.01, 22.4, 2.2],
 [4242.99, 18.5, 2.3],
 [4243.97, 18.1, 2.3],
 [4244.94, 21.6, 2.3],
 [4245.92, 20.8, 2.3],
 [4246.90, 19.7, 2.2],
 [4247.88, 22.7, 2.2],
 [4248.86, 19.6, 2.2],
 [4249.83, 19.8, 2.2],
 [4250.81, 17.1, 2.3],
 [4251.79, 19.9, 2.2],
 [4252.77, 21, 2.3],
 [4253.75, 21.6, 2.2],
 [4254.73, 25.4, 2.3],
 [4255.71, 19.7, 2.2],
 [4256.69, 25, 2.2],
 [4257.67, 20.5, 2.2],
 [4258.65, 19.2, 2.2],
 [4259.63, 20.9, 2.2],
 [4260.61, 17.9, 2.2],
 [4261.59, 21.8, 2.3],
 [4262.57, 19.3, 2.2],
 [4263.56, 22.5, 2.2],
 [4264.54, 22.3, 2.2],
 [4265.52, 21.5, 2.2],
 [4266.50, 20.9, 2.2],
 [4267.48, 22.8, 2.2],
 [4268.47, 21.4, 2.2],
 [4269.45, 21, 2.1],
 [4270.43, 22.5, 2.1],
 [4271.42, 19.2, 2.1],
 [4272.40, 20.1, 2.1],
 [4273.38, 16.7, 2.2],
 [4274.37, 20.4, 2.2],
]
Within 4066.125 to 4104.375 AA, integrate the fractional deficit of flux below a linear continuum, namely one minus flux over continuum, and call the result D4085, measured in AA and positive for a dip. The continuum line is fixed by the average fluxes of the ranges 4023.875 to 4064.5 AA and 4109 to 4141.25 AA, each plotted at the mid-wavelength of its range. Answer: 1.54 AA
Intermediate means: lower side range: 20.9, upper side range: 19.6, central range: 19.5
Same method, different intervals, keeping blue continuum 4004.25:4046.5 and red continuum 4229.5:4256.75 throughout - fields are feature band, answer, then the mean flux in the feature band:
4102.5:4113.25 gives 2.1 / 17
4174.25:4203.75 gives 1.0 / 20.2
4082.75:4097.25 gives 1.8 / 18.5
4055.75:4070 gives 0.2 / 21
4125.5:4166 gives 0.4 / 20.8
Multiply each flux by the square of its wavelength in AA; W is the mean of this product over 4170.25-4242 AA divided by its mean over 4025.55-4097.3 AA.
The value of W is 1.08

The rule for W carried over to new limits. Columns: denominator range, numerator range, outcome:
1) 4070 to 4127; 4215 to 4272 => 1.19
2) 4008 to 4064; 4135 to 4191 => 1.05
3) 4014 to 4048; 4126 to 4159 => 1.01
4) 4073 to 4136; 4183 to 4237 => 1.15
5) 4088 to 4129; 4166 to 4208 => 1.18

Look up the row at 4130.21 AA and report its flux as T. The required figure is 22.5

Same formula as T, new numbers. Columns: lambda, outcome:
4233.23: 21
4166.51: 22.1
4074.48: 22.6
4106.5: 14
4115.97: 21.8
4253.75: 21.6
